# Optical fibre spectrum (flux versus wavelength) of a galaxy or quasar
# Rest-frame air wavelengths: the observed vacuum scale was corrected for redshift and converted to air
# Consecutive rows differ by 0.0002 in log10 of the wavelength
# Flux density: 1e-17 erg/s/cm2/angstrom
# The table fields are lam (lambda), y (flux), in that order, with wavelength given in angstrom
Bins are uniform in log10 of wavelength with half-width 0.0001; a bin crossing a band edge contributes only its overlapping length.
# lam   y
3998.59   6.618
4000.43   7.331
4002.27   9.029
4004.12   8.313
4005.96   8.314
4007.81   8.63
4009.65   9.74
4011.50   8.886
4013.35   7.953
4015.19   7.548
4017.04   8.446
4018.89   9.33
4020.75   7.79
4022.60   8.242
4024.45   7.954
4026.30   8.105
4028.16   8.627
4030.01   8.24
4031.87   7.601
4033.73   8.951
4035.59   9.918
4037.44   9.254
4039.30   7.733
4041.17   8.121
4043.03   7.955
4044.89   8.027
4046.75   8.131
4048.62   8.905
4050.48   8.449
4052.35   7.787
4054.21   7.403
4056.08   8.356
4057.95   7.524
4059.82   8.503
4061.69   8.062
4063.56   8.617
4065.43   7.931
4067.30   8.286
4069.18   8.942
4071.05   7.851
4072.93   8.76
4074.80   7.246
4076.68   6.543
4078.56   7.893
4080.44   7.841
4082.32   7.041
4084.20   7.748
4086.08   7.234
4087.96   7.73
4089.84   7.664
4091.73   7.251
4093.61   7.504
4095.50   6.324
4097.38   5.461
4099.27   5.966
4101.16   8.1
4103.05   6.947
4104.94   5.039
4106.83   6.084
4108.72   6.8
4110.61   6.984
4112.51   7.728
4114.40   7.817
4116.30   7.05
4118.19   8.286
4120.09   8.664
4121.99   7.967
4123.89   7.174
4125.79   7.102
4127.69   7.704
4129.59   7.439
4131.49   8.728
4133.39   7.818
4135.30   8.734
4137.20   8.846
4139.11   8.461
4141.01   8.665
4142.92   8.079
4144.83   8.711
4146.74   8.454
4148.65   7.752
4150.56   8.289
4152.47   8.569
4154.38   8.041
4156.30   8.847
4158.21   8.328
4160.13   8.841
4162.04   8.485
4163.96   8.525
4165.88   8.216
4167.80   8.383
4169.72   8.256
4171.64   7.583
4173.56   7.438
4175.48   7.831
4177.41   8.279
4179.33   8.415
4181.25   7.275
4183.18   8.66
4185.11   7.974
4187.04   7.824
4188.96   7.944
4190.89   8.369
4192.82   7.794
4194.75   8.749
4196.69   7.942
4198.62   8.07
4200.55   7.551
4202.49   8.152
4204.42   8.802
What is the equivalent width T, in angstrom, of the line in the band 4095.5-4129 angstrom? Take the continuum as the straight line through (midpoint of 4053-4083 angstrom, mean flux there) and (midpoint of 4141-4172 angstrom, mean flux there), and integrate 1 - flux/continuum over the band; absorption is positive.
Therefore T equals 4.3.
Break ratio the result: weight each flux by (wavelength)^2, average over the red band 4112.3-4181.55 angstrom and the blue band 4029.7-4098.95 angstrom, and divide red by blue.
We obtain 1.08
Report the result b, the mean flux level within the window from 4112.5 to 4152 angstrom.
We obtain 8.09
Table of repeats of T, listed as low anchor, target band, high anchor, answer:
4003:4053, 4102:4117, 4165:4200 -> 2.6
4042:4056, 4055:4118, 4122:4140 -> 5.0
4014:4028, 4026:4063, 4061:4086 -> -1.0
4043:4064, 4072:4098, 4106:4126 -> 1.6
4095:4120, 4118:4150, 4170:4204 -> -3.9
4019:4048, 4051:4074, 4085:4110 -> -1.6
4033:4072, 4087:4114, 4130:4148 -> 5.0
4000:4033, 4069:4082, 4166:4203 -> 0.8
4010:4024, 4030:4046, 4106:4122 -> -0.5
